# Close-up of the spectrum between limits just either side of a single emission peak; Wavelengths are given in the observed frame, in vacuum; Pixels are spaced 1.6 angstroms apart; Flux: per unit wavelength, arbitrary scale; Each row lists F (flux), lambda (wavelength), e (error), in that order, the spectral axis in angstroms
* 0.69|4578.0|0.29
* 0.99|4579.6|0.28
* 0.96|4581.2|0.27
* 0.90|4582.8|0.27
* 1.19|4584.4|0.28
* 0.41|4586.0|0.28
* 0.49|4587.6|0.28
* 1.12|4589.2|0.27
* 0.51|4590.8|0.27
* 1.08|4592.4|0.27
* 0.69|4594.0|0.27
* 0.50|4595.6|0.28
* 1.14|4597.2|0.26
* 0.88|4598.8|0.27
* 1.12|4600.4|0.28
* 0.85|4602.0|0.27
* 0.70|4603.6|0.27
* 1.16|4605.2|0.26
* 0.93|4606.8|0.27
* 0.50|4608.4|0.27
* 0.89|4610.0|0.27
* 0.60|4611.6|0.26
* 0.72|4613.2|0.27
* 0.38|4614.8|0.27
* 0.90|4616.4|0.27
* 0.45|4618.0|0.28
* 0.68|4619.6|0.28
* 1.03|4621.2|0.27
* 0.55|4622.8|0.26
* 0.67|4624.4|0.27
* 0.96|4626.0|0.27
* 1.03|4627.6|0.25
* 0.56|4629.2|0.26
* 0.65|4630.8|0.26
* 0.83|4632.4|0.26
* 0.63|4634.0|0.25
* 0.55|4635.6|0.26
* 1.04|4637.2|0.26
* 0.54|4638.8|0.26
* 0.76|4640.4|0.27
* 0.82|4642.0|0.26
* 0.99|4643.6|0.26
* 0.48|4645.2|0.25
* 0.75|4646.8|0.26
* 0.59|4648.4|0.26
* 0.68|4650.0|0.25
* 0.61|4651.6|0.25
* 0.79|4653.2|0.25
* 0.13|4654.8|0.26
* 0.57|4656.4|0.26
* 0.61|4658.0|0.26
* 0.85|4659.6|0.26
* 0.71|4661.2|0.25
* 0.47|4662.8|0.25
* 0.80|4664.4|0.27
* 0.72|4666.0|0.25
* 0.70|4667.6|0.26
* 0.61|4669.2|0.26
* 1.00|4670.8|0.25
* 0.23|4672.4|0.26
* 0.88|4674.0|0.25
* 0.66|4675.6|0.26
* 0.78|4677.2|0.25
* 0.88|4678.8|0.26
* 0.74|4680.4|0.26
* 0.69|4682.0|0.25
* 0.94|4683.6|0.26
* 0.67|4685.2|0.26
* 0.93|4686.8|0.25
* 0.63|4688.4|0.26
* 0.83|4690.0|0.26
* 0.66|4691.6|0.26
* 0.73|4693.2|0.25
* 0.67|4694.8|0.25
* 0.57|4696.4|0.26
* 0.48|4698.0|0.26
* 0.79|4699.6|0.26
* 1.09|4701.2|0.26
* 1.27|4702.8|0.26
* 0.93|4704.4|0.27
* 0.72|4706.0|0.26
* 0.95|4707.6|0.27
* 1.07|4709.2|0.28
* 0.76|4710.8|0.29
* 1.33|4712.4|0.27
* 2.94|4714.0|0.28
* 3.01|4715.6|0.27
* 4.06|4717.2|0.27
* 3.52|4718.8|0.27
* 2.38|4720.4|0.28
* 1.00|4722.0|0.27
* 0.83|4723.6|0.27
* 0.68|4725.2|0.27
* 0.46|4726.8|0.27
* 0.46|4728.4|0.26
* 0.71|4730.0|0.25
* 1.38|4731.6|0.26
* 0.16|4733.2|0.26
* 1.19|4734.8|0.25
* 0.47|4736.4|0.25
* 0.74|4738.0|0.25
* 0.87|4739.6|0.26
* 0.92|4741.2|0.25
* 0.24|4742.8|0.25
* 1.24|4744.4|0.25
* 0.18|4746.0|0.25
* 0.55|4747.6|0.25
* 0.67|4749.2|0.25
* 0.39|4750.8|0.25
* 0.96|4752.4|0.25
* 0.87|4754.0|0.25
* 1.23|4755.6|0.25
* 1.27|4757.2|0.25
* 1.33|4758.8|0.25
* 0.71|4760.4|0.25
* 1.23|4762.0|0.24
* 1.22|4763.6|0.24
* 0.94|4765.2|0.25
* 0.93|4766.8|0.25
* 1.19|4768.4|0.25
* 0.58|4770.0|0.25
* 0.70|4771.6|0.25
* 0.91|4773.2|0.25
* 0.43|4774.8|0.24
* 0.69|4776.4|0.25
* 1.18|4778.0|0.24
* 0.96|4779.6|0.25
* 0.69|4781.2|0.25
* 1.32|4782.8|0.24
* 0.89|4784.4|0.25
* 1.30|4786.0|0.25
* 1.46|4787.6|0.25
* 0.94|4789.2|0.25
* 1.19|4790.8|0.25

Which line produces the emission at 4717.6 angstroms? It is [O II]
